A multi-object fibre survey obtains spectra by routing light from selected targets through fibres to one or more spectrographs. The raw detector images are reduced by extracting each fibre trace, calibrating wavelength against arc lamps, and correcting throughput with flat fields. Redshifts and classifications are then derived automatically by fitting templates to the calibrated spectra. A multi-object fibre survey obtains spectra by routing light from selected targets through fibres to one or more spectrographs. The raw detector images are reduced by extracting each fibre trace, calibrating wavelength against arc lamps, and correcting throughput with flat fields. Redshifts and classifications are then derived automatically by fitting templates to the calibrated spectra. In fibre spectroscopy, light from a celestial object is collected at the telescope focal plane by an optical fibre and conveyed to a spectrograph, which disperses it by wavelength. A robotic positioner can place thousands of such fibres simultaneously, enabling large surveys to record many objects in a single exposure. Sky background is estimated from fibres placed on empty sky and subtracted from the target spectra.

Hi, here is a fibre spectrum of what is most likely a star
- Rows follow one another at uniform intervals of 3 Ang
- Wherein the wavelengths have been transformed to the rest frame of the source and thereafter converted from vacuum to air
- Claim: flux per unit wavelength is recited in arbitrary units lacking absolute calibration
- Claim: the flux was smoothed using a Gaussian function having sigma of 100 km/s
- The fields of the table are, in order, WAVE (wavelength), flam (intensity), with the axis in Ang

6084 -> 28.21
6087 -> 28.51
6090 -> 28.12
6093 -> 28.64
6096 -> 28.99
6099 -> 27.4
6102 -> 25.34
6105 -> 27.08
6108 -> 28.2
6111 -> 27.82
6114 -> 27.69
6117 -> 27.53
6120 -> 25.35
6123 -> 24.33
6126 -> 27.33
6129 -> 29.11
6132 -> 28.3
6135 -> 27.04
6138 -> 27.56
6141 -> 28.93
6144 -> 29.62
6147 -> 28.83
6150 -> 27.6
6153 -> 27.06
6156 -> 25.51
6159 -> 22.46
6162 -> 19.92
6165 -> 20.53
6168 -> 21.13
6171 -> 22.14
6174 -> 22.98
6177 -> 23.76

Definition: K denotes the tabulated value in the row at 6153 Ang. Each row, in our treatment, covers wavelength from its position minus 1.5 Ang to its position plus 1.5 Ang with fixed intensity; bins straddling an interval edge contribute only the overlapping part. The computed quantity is 27.06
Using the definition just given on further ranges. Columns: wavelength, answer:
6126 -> 27.33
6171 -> 22.14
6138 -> 27.56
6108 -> 28.2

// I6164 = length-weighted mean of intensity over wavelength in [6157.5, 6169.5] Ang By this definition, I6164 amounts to 21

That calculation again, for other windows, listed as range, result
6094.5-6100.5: 28.2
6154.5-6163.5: 22.6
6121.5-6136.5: 27.2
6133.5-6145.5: 28.3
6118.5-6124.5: 24.8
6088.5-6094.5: 28.4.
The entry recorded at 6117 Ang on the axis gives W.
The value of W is 27.53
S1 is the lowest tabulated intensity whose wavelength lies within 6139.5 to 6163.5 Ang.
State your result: 19.92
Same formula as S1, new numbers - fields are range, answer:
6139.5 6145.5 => 28.93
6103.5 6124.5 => 24.33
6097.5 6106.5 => 25.34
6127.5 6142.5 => 27.04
